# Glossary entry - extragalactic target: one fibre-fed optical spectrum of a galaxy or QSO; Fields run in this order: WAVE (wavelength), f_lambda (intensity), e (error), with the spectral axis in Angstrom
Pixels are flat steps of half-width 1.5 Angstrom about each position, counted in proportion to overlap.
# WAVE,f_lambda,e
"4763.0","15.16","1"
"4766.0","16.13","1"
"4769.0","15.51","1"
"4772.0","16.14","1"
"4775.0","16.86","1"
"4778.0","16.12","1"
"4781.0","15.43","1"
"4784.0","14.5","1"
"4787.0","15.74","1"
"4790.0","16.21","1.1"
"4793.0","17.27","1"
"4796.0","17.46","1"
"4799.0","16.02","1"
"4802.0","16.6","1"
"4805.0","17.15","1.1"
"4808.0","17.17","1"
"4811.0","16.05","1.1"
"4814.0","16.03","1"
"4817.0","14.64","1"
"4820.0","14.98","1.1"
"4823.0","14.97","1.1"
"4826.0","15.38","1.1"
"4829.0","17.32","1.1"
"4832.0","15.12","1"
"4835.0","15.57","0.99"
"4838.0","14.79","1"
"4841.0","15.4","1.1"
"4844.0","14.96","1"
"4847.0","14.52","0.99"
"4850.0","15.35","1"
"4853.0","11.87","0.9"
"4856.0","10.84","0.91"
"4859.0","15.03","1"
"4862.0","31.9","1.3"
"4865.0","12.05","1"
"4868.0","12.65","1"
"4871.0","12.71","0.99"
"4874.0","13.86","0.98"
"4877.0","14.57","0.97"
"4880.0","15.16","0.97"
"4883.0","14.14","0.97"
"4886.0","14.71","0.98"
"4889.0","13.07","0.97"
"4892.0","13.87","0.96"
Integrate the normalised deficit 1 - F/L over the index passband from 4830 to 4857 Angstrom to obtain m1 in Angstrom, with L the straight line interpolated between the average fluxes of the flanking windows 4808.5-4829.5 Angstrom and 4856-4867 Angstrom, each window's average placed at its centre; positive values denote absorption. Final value 4.2 Angstrom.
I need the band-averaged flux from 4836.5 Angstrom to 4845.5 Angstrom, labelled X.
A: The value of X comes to 15.1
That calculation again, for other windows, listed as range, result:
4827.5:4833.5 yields 16.2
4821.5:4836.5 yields 15.7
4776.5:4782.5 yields 15.8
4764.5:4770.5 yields 15.8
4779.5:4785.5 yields 15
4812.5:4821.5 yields 15.2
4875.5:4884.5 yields 14.6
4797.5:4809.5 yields 16.7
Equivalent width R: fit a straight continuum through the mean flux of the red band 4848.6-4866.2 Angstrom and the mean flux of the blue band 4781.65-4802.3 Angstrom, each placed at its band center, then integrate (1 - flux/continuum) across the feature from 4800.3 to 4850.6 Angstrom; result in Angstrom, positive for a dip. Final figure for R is 1.77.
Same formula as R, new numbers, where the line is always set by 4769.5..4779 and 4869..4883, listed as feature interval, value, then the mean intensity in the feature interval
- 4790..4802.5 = -0.77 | 16.8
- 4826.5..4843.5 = -0.73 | 15.6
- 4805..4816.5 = -0.65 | 16.4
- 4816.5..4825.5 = 0.18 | 14.9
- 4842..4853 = 0.09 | 14.5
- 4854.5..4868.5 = -2.36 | 16.8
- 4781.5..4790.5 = 0.36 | 15.4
